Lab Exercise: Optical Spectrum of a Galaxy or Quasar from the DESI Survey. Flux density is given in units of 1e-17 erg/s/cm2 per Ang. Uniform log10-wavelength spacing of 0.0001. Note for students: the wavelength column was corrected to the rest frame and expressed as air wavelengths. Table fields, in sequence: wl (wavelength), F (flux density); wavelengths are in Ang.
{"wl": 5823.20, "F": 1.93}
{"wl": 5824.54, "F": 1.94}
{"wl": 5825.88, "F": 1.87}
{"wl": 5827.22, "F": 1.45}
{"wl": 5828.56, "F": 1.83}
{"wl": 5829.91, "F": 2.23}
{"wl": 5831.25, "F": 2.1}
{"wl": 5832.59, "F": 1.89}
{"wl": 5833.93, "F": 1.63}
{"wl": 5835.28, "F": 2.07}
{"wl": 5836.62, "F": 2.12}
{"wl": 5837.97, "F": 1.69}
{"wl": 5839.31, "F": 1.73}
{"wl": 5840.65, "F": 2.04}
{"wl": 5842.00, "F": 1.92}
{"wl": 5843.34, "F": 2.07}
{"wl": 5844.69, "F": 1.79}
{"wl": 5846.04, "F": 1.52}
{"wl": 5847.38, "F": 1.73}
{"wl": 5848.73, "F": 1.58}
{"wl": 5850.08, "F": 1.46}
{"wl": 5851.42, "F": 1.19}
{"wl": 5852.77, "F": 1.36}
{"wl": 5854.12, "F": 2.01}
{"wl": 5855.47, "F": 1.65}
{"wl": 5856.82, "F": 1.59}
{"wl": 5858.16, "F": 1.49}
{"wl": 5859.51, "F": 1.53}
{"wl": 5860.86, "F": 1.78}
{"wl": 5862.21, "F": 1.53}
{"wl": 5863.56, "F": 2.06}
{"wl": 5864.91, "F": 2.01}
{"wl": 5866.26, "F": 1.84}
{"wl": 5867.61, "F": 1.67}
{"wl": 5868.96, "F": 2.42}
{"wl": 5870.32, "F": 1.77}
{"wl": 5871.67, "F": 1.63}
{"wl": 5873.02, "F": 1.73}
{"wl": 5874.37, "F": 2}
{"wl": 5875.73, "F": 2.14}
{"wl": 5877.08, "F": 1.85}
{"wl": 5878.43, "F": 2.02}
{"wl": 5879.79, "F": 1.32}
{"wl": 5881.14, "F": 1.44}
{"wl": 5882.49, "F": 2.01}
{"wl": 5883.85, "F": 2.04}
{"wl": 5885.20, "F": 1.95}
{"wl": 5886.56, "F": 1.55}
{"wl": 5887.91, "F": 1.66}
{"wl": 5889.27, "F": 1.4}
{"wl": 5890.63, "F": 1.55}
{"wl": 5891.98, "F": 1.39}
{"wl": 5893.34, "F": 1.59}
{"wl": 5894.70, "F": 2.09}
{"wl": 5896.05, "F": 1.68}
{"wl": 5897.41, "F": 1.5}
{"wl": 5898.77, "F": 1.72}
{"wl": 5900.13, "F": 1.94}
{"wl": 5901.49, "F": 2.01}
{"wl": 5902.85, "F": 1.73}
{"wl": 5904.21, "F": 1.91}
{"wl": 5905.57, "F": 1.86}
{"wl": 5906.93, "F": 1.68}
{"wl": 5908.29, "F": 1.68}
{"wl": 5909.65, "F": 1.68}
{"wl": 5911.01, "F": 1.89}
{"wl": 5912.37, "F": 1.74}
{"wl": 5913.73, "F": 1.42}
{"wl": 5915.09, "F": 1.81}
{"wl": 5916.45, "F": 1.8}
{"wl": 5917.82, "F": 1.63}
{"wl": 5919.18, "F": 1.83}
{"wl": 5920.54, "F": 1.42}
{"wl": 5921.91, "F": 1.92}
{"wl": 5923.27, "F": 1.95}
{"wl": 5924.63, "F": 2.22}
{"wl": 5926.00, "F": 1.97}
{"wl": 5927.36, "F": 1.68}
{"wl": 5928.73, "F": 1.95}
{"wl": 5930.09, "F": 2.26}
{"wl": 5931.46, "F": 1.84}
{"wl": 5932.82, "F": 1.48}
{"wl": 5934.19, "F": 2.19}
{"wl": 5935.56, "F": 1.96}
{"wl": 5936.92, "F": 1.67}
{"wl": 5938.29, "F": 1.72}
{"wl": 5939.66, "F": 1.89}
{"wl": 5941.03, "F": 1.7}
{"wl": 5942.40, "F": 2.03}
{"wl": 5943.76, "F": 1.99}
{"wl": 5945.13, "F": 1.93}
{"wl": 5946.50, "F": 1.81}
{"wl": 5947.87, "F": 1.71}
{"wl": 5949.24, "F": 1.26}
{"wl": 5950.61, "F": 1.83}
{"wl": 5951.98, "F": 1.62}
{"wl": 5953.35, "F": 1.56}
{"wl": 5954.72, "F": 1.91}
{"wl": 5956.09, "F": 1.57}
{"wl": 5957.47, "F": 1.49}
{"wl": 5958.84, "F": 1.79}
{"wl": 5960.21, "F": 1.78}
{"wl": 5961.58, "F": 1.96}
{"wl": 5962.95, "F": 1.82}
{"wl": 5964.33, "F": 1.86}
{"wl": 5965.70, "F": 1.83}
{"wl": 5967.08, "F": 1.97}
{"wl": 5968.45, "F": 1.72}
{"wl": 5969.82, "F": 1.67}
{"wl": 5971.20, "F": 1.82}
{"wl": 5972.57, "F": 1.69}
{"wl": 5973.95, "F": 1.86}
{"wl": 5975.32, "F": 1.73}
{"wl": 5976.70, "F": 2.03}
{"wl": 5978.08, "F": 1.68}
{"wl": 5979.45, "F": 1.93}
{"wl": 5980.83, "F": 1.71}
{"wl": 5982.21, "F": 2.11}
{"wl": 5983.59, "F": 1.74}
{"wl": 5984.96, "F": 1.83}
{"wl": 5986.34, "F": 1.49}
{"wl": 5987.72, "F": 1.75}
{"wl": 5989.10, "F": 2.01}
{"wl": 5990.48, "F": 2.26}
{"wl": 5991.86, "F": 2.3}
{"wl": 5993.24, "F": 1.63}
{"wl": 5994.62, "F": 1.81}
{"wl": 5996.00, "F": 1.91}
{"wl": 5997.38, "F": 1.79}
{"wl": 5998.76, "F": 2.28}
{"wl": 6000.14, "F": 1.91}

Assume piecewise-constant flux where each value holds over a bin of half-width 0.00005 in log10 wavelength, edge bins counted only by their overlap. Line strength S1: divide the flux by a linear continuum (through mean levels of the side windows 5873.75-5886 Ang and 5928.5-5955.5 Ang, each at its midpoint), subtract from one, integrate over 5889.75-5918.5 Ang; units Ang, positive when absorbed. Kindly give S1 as 1.8 Ang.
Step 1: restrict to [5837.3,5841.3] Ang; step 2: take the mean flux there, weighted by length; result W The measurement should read 1.82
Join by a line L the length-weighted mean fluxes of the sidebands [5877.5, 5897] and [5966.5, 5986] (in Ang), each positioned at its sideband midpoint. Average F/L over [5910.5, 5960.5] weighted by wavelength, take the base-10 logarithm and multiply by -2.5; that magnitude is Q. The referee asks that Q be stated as -0.02 mag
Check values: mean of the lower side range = 1.69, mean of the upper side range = 1.81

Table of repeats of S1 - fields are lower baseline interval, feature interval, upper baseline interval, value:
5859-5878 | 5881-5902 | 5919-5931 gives 1.75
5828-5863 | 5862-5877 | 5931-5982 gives -1.20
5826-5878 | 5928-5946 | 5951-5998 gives -0.84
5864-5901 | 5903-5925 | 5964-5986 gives 0.26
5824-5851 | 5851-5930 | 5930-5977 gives 2.08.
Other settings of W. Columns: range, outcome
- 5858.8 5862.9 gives 1.61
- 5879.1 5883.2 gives 1.59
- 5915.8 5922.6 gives 1.72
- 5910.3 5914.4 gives 1.69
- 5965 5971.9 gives 1.8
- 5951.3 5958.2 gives 1.63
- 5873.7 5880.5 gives 1.86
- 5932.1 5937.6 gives 1.83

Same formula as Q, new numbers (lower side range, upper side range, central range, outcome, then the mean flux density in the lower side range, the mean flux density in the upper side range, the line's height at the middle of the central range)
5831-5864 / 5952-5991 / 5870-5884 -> -0.03 mag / 1.73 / 1.8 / 1.75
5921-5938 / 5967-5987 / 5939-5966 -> 0.05 mag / 1.91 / 1.79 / 1.86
